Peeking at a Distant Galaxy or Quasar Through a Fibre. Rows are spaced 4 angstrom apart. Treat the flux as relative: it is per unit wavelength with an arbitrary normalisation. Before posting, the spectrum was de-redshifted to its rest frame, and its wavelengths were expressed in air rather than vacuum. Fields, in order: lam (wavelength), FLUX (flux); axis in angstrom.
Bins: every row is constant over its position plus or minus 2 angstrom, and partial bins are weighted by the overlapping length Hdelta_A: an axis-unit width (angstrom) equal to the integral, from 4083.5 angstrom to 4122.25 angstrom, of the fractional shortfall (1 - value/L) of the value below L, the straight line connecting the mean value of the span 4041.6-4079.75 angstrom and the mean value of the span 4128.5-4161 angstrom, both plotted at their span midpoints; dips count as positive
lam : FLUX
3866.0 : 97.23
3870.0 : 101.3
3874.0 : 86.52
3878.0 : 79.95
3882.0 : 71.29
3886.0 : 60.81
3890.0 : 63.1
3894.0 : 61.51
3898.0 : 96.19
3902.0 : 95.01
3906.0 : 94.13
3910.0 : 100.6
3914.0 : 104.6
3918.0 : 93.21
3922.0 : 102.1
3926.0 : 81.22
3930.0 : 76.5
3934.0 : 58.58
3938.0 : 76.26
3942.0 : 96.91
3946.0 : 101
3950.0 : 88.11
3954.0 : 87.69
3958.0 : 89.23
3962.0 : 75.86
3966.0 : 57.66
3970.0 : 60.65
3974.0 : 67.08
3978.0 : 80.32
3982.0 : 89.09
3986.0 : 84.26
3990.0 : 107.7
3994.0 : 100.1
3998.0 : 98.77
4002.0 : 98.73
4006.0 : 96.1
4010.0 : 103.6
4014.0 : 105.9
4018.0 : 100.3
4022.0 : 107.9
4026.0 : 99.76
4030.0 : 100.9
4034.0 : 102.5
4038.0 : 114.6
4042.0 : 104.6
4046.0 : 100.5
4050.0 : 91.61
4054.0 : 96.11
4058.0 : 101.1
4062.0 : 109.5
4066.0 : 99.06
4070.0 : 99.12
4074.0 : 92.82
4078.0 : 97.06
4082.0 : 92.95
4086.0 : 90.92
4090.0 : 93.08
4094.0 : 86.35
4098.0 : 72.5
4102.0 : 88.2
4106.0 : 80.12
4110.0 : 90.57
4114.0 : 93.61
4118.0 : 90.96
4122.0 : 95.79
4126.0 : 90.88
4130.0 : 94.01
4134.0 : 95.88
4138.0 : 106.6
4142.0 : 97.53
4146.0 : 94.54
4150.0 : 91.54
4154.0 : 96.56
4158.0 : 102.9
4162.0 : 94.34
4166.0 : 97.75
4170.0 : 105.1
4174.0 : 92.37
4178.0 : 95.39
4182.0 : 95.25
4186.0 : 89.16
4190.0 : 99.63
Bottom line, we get 4.0 angstrom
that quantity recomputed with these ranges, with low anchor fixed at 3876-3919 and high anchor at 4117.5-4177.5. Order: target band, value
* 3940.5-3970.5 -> 1.2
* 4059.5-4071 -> -1.3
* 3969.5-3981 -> 2.0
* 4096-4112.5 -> 1.9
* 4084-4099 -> 1.1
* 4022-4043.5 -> -3.4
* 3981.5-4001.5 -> -1.9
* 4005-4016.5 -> -1.7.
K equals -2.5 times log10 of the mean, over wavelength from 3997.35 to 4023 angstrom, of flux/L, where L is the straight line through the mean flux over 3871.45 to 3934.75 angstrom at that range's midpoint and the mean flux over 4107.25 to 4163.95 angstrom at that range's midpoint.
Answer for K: -0.14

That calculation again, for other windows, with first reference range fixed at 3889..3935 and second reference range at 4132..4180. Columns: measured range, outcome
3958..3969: 0.26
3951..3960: 0.00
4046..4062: -0.06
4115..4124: 0.03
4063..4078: -0.05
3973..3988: 0.11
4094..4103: 0.18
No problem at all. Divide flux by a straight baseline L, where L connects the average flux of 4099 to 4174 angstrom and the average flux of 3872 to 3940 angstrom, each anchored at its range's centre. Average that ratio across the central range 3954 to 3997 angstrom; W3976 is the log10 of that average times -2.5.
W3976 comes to 0.05 mag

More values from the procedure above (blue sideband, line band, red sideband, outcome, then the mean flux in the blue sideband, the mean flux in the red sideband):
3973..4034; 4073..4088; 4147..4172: 0.04 mag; 96.7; 97.9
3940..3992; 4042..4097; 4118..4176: -0.06 mag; 83.5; 96.6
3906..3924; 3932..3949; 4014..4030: 0.20 mag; 99.5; 103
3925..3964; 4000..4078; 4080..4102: -0.18 mag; 83.2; 87.3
